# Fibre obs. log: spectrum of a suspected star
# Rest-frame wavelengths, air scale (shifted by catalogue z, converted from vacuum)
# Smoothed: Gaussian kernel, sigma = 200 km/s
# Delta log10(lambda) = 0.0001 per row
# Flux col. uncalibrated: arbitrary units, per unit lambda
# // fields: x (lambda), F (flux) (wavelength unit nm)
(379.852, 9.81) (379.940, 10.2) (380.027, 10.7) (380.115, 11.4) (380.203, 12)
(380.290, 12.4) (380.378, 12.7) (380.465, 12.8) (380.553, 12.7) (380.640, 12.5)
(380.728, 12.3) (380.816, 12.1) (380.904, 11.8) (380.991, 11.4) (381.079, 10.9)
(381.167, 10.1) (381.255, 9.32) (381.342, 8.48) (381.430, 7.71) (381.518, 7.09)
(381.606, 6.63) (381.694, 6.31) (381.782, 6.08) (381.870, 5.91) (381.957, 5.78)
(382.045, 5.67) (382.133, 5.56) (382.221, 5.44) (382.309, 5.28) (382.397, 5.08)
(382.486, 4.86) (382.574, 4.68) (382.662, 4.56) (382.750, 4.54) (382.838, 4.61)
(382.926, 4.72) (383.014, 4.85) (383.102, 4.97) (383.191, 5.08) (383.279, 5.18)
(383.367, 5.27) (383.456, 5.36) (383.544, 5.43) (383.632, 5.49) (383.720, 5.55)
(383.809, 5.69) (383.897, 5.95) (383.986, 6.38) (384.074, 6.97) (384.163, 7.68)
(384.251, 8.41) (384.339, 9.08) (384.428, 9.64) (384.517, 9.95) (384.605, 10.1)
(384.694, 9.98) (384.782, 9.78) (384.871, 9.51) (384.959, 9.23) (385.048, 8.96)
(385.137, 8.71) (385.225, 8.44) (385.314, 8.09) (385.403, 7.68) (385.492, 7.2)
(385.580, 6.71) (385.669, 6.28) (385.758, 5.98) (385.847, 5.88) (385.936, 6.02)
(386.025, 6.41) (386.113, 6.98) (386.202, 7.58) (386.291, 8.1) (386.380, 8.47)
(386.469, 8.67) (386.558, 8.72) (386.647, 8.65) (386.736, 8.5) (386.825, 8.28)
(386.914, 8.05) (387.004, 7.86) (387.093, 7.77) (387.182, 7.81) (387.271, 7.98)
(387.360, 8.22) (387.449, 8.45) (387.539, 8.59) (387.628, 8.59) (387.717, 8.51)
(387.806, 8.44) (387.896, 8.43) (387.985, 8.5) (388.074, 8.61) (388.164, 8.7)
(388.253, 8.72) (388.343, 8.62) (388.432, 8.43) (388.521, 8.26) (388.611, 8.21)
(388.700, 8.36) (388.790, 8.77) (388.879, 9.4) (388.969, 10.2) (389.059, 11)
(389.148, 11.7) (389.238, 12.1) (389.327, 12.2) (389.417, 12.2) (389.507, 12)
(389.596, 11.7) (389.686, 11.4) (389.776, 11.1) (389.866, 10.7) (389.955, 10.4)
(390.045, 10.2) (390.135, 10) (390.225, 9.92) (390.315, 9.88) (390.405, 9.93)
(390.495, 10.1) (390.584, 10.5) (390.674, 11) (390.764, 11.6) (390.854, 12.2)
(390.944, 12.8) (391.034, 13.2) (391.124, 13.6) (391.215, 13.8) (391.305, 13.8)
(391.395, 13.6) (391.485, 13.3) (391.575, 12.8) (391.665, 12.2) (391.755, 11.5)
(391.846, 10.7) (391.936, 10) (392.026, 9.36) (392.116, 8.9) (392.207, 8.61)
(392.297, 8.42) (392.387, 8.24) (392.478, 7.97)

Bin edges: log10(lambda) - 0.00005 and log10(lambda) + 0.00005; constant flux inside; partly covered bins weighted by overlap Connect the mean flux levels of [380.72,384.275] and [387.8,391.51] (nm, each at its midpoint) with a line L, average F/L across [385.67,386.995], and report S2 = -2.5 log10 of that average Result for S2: 0.168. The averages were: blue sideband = 6.64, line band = 7.55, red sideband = 10.7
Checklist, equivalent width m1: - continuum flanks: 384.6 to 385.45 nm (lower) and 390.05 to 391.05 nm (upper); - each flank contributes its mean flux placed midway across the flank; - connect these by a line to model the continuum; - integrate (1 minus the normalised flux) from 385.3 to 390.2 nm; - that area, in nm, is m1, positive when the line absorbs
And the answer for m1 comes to 0.57 nm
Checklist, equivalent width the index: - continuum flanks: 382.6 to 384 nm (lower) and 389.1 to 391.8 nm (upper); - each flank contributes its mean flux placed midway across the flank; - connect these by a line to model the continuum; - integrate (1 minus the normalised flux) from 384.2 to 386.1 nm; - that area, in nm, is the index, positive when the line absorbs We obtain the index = -0.39 nm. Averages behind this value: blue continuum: 5.2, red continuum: 11.7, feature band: 8.17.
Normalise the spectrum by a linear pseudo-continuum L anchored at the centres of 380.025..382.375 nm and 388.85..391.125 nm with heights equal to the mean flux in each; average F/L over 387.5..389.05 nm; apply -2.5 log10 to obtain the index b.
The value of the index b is 0.23 mag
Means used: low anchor 9.23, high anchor 11.2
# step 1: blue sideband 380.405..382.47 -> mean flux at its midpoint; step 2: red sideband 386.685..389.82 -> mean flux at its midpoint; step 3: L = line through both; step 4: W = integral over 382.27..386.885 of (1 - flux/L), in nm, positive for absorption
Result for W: 0.98 nm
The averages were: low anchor 8.54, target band 7.01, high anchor 9.3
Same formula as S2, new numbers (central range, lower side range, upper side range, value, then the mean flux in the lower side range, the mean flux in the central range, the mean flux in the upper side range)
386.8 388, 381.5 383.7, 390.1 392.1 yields 0.08 mag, 5.36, 8.24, 11.6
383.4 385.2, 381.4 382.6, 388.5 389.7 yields -0.06 mag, 5.86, 7.89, 10.6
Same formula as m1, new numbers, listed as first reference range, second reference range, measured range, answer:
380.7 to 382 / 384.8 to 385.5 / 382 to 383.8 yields 0.738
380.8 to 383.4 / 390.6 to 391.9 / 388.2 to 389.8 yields 0.125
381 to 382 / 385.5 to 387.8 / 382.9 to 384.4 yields 0.330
